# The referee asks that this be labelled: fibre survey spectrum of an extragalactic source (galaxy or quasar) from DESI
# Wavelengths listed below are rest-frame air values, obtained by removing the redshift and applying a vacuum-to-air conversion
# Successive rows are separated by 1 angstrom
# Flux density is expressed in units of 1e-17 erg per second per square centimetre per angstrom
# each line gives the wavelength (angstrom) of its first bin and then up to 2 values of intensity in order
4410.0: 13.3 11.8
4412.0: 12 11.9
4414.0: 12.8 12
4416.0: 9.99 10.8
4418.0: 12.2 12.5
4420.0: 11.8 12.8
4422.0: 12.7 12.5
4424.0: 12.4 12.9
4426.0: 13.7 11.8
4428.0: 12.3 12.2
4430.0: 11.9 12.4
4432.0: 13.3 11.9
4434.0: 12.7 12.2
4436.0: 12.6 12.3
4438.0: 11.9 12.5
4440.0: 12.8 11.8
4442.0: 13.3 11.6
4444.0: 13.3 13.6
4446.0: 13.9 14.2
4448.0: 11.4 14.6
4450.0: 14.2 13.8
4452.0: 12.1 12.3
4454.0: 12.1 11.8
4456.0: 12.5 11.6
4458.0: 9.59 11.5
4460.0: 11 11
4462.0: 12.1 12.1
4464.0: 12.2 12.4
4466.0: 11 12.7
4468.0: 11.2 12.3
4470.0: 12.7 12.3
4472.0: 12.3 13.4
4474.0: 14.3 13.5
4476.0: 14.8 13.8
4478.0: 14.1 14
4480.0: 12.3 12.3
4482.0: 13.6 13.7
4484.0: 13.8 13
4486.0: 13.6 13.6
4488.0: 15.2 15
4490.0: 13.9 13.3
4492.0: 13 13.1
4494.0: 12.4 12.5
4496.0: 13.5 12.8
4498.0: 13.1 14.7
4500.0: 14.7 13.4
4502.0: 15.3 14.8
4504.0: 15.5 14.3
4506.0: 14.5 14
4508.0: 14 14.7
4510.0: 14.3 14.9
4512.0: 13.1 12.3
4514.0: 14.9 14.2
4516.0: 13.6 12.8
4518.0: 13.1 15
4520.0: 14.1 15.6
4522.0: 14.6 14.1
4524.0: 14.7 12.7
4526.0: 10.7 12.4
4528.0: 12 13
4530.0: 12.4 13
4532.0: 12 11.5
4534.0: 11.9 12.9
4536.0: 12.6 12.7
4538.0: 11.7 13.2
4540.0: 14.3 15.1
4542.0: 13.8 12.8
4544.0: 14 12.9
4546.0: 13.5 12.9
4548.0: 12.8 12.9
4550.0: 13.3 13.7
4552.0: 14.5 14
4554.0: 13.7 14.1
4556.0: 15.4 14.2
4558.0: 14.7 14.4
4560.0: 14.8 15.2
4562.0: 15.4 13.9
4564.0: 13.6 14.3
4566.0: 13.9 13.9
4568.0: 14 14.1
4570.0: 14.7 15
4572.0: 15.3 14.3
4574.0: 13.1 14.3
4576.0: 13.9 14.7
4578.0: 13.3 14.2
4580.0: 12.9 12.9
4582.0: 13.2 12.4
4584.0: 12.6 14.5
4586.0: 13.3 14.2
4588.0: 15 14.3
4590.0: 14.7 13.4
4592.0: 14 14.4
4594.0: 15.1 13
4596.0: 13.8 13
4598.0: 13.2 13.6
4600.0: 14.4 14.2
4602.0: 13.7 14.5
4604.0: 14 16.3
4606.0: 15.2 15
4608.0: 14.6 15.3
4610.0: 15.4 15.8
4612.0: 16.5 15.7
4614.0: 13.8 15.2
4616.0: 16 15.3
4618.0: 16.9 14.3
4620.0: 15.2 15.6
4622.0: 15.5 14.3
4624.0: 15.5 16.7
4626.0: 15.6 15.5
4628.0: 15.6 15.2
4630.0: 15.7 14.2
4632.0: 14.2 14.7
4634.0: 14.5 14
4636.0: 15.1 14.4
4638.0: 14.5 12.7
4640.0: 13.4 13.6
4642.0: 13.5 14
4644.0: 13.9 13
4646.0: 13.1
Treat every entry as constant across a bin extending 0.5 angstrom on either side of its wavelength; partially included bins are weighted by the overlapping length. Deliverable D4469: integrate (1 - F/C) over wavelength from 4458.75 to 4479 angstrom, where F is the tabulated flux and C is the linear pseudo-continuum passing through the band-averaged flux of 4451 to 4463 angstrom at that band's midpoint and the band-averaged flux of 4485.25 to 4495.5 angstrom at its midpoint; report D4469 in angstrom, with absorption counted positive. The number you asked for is -0.3 angstrom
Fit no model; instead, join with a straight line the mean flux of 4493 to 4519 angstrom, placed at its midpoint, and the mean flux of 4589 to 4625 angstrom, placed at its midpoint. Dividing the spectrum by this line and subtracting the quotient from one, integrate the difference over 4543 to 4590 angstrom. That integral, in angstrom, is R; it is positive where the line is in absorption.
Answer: 1.53 angstrom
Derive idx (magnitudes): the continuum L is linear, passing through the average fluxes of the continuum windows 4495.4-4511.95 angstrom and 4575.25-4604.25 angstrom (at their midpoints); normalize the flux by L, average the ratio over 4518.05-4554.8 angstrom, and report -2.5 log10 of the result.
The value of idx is 0.07 mag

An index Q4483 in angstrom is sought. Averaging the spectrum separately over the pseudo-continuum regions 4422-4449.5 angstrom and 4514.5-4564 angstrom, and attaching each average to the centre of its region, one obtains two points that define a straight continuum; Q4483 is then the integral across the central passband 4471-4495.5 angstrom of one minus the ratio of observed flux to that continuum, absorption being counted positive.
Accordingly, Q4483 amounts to -0.8 angstrom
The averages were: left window 12.7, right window 13.5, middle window 13.5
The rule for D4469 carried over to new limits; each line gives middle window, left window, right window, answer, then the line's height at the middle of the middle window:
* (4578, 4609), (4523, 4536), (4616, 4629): 1.2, 14.6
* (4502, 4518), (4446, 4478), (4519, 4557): -1.4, 13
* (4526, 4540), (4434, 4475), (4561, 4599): 1.0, 13.4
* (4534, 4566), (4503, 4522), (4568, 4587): 0.5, 14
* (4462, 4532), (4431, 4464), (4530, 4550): -4.1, 12.7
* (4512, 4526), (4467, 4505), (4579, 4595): -0.2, 13.6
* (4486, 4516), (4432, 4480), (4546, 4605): -1.9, 13.1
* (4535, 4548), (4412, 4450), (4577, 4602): 0.1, 13.4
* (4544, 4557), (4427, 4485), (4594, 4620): 0.3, 14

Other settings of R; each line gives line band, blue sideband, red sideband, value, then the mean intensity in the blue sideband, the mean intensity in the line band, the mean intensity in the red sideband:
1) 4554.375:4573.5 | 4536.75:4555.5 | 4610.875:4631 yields -0.7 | 13.5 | 14.5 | 15.5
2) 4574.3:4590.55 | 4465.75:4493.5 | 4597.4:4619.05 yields 1.0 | 13.3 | 13.8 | 15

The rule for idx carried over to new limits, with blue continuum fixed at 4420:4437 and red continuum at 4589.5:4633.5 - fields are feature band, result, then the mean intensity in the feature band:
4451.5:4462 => 0.11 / 11.6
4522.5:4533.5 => 0.10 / 12.6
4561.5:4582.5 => 0.02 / 14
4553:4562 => -0.03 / 14.6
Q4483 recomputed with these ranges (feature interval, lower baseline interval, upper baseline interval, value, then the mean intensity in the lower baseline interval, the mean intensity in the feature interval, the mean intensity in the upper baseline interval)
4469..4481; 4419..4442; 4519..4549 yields -0.5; 12.4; 13.3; 13.1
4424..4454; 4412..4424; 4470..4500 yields -0.6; 12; 12.7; 13.5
